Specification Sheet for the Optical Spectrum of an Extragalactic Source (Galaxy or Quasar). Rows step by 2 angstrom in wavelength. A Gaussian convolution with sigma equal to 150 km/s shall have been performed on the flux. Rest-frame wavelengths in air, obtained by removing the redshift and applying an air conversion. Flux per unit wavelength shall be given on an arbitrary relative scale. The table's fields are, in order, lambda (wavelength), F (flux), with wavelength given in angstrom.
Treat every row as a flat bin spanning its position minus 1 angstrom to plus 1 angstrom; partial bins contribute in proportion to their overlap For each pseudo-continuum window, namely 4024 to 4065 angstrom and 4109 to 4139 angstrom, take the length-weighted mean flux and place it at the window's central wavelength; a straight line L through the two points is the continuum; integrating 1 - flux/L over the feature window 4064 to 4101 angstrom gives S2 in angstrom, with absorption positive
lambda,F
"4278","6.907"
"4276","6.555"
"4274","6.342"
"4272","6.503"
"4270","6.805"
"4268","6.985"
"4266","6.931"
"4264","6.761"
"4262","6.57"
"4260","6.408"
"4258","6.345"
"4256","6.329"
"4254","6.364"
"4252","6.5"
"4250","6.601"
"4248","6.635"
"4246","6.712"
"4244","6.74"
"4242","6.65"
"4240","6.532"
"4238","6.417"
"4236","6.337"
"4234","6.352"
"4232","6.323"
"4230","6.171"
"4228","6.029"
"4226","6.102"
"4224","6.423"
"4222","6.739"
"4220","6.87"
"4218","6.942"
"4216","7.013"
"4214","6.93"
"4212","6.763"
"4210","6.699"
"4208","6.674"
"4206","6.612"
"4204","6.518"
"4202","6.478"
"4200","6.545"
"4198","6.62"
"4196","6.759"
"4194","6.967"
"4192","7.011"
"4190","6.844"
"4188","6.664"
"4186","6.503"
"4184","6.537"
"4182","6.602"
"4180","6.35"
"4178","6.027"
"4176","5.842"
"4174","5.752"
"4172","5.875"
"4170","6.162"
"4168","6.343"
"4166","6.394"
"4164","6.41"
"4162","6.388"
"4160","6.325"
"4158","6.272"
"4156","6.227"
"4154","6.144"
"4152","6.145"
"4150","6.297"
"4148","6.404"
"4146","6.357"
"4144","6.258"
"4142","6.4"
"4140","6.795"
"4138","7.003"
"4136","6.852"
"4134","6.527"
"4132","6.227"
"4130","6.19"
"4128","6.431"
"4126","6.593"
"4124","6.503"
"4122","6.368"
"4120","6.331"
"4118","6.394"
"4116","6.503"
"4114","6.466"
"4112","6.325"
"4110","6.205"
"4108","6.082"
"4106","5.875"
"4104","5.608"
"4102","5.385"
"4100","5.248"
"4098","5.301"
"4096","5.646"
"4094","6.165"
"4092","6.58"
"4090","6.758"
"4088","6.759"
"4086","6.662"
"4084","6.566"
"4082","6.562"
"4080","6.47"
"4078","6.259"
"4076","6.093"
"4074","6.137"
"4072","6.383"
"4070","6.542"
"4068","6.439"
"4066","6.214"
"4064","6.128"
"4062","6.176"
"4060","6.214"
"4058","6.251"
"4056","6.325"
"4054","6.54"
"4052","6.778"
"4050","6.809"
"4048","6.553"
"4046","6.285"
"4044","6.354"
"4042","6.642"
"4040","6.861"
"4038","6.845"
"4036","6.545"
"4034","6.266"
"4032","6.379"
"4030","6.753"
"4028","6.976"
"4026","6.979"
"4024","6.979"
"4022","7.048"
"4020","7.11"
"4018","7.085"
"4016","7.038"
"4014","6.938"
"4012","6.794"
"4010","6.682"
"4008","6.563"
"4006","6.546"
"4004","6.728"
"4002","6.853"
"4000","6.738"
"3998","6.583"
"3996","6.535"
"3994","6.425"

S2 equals 1.4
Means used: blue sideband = 6.54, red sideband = 6.46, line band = 6.26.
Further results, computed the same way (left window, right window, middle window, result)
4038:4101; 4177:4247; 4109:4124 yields 0.12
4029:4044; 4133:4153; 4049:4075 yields 0.77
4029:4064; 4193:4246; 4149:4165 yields 0.68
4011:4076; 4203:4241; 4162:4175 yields 0.77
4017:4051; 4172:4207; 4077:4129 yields 3.08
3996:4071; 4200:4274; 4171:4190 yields 0.92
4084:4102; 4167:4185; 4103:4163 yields -2.02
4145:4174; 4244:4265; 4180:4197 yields -1.01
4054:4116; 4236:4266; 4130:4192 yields -0.11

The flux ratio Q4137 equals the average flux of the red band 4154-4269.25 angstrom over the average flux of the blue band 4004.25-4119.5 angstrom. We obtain 1.01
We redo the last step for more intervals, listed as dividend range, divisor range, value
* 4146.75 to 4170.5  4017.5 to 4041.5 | 0.92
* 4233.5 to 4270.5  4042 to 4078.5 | 1.03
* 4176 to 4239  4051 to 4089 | 1.03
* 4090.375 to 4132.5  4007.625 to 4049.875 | 0.91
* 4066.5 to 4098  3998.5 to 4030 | 0.93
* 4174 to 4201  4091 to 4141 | 1.05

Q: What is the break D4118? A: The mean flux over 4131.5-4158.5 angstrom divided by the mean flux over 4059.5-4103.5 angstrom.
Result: 1.04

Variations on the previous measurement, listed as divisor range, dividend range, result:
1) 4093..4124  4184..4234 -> 1.10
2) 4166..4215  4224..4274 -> 1.00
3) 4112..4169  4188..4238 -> 1.03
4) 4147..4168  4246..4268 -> 1.04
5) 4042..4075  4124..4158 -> 1.01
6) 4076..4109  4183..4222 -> 1.10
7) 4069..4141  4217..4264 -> 1.03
